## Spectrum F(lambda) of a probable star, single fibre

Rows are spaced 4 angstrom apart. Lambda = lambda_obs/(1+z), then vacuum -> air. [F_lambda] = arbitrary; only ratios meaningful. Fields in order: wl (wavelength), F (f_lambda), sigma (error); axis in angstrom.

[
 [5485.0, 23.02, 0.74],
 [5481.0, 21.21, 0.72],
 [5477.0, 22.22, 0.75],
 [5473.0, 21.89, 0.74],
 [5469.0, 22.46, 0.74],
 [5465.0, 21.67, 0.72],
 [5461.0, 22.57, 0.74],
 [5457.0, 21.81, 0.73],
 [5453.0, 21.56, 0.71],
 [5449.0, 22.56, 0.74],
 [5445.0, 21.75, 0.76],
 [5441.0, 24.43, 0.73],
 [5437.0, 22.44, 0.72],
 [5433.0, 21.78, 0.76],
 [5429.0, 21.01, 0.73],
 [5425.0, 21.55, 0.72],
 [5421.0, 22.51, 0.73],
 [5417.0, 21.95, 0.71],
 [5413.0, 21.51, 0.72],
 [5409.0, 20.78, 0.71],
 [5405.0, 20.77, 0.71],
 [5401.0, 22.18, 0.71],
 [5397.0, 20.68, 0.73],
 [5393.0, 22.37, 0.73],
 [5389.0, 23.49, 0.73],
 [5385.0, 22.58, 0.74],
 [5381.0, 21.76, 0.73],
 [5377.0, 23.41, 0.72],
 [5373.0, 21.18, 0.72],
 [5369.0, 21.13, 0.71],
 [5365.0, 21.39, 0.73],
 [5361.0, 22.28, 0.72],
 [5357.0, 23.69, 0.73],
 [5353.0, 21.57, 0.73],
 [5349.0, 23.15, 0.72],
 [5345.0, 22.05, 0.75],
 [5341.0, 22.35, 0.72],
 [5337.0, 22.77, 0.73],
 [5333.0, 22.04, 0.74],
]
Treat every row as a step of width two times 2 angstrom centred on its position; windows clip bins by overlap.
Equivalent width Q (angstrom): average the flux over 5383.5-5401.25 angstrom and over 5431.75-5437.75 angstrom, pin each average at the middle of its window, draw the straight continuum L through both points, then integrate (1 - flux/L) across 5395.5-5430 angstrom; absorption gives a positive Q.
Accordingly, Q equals 1.1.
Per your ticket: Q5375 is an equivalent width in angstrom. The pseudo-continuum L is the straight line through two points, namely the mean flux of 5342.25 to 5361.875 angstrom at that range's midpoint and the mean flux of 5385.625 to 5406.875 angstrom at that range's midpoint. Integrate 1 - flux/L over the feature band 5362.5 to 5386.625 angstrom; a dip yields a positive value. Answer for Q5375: 0.4 angstrom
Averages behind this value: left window 22.6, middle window 21.9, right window 21.9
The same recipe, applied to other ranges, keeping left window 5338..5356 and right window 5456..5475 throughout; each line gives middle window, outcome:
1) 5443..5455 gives 0.1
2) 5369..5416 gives 0.9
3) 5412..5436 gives 0.5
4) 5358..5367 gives 0.1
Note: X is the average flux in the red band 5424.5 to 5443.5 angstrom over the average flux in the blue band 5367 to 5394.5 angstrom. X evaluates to 1.00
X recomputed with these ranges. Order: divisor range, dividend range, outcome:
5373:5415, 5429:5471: 1.01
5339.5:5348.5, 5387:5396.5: 1.01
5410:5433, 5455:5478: 1.02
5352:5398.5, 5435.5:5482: 1.00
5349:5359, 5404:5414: 0.92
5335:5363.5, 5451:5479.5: 0.98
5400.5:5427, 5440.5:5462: 1.03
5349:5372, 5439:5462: 1.02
